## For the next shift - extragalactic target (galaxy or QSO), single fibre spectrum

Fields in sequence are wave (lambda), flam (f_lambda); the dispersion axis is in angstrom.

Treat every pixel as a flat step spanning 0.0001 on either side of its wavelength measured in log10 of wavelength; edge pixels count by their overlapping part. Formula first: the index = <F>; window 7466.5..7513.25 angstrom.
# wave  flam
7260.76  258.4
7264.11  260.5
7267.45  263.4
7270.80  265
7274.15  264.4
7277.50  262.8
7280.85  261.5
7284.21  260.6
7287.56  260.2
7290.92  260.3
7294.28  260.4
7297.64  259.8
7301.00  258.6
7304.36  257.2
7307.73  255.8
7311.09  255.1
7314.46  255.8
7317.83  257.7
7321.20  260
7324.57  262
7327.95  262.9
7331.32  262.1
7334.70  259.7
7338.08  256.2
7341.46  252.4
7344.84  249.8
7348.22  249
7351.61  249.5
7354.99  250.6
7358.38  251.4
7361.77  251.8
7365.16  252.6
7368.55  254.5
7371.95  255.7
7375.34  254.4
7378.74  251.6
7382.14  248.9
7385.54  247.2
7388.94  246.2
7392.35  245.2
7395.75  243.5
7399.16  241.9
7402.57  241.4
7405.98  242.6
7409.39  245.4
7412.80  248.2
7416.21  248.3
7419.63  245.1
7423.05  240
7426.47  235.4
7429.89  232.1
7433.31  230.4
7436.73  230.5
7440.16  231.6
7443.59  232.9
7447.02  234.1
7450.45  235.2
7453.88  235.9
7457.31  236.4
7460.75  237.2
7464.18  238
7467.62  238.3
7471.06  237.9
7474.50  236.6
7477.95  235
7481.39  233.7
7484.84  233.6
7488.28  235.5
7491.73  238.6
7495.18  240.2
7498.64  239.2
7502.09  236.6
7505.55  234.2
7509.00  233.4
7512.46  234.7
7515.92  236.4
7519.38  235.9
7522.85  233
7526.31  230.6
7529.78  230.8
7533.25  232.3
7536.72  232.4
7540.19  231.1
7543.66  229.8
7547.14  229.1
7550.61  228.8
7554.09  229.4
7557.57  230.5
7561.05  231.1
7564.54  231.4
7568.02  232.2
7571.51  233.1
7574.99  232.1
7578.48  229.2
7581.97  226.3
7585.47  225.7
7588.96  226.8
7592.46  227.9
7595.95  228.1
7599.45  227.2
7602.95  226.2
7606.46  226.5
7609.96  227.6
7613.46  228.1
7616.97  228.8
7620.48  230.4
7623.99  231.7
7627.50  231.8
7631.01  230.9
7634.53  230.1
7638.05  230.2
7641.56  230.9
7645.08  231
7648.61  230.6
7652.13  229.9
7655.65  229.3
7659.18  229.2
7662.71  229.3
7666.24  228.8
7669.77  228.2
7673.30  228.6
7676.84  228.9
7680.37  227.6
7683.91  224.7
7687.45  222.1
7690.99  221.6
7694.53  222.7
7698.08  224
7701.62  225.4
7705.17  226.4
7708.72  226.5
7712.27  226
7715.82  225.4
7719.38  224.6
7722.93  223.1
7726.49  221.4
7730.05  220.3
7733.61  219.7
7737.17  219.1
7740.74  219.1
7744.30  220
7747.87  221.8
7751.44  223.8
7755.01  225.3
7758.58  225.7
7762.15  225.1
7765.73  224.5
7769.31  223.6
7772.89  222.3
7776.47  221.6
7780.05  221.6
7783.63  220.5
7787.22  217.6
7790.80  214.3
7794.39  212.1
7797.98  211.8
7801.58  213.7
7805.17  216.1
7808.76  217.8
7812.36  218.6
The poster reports 236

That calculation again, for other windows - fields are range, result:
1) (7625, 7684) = 230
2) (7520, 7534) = 232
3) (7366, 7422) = 247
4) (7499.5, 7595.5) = 231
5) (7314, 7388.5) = 254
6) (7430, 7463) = 234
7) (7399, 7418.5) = 245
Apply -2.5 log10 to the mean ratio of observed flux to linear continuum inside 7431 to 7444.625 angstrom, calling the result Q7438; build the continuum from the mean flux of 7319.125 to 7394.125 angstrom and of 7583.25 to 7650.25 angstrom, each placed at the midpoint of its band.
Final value 0.07 mag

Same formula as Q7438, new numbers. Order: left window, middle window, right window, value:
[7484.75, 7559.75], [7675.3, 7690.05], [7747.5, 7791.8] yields 0.00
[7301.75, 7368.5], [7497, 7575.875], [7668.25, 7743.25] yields 0.03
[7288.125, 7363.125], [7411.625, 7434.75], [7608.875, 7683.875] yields 0.04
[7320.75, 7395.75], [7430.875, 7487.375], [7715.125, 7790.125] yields 0.05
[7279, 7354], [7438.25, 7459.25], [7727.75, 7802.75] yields 0.06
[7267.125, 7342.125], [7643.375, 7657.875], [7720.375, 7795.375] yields 0.00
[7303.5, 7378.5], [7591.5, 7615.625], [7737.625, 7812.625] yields 0.03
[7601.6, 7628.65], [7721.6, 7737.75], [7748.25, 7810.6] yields 0.01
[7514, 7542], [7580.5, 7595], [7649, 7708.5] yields 0.02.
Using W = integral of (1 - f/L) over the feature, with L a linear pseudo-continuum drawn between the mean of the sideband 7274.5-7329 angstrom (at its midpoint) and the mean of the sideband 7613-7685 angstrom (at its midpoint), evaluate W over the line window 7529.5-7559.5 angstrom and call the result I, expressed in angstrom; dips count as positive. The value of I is 1.0 angstrom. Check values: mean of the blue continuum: 259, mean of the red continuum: 230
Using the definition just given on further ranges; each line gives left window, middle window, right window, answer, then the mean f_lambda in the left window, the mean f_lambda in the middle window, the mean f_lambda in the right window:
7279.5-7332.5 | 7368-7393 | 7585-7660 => 0.2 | 259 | 250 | 229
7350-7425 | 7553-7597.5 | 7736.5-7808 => 0.9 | 248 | 230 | 220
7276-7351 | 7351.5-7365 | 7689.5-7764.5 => 0.2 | 258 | 251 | 223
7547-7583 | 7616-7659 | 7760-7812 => -0.7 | 230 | 230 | 219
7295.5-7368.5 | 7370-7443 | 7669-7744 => 1.9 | 256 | 243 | 224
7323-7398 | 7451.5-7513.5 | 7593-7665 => 1.4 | 252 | 236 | 229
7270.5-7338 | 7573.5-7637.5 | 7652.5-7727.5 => 1.3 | 260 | 229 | 226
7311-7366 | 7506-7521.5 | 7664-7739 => 0.4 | 255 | 235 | 225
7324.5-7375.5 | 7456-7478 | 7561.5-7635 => 0.5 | 254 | 237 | 229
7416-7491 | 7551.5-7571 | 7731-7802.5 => 0.0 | 236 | 231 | 220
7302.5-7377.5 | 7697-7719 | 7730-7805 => -0.1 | 255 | 226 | 220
